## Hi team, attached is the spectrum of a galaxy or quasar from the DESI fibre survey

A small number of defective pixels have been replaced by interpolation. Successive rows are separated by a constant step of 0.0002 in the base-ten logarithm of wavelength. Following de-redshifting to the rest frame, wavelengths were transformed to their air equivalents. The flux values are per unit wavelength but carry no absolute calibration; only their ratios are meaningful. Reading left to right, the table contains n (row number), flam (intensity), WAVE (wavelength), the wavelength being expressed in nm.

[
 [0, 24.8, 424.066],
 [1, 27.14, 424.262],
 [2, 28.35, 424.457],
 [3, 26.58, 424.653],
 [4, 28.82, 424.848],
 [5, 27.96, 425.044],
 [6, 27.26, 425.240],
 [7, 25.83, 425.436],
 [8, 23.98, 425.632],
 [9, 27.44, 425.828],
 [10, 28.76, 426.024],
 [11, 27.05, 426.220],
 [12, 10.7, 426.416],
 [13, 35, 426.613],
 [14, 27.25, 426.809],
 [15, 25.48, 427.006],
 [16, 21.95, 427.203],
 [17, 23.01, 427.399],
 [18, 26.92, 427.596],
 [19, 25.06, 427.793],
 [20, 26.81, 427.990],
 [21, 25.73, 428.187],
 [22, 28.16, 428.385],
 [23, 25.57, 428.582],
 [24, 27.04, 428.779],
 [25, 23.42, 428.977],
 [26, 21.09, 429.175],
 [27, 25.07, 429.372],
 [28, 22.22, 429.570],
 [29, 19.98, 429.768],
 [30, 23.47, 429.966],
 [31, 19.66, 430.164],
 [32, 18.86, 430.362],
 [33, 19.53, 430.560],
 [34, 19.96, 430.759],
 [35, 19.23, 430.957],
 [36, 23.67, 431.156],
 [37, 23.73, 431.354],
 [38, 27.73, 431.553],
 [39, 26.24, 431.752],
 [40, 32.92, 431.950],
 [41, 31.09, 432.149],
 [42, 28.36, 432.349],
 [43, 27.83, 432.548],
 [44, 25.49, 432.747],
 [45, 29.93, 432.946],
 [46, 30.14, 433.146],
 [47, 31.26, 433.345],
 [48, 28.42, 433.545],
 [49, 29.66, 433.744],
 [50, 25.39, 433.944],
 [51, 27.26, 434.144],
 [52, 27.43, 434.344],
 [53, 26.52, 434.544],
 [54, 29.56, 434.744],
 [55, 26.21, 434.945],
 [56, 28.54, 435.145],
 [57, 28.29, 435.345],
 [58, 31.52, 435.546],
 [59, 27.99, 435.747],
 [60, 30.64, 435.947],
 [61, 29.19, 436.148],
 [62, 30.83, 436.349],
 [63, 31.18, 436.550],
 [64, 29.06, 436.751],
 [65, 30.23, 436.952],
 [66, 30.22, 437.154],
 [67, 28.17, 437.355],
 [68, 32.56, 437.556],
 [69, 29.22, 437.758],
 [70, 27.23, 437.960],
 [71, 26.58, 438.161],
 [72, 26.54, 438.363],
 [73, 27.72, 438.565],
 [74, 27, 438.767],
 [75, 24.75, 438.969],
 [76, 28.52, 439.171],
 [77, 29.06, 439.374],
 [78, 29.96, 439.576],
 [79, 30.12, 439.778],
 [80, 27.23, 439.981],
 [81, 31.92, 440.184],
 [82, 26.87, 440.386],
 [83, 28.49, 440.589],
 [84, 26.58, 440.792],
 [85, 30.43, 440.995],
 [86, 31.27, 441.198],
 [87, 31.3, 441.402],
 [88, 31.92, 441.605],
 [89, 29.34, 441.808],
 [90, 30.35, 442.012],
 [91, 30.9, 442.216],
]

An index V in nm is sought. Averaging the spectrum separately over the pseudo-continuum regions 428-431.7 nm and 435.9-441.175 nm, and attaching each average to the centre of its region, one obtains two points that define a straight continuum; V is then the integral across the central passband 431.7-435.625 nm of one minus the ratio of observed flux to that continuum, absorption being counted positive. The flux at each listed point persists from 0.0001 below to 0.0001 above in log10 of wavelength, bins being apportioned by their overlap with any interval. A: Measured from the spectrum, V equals -0.46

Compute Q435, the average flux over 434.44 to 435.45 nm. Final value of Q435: 27.8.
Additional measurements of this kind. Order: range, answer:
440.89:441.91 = 30.8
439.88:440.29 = 29.6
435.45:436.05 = 30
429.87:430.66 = 20.4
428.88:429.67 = 22.9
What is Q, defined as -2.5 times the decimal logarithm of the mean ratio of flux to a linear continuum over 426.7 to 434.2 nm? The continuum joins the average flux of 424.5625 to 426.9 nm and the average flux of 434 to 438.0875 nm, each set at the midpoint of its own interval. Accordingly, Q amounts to 0.09 mag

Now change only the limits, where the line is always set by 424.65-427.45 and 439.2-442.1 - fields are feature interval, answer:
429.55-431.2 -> 0.29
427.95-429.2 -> 0.04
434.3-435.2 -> 0.02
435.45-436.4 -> -0.06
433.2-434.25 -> -0.03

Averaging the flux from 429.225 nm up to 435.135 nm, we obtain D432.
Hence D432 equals 25.8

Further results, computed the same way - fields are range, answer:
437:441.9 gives 28.9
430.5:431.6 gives 22.1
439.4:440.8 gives 28.9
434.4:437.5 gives 29.2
